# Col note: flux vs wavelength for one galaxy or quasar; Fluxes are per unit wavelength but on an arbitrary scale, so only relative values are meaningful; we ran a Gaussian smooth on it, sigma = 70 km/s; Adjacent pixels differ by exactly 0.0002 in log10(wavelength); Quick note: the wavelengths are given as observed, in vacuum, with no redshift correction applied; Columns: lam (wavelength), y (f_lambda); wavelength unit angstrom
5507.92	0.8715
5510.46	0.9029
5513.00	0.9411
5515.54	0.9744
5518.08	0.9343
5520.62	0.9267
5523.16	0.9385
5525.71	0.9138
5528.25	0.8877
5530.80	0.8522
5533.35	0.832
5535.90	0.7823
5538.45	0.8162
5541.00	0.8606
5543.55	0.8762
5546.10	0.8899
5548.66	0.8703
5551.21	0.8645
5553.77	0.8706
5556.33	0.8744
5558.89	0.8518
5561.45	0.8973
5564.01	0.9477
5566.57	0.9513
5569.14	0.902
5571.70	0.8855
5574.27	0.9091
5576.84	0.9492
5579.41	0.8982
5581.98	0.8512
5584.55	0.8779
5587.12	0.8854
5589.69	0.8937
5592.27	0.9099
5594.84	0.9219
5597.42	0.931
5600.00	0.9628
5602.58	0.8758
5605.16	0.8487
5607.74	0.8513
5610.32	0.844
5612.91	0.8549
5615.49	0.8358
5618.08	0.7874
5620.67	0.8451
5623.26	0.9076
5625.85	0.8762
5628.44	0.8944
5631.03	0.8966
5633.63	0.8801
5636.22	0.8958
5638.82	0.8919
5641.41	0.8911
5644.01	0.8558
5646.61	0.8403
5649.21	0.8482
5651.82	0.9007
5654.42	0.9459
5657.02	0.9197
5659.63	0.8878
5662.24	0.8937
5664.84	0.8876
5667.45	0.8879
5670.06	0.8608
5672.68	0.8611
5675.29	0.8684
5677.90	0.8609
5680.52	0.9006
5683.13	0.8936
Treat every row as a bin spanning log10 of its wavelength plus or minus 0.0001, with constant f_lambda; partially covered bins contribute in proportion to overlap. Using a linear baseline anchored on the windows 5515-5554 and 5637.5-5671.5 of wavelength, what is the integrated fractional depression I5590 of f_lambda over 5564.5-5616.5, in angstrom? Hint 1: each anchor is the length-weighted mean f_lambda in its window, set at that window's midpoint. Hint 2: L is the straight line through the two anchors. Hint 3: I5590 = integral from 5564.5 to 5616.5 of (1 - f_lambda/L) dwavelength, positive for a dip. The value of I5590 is -0.7 angstrom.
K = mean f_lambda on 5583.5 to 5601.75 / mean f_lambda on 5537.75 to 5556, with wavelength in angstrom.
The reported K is 1.05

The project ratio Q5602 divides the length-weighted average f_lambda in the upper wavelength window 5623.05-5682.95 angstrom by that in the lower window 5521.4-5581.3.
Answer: 1.0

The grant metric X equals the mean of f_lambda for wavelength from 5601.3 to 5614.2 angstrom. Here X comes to 0.855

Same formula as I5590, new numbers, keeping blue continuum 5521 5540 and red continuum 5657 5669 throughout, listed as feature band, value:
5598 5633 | 0.5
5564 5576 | -0.6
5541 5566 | -0.4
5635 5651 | 0.3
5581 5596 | -0.3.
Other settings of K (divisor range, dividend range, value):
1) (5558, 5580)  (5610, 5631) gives 0.94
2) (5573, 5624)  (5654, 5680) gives 1.00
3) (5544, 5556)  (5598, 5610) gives 1.01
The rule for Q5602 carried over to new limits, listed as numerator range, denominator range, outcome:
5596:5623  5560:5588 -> 0.96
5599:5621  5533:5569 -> 0.98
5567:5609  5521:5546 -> 1.04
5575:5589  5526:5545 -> 1.05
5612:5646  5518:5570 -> 0.99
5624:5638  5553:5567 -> 0.99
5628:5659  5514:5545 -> 1.01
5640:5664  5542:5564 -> 1.01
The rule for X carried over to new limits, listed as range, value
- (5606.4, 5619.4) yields 0.835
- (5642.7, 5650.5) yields 0.848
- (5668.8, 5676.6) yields 0.863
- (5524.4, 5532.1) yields 0.884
